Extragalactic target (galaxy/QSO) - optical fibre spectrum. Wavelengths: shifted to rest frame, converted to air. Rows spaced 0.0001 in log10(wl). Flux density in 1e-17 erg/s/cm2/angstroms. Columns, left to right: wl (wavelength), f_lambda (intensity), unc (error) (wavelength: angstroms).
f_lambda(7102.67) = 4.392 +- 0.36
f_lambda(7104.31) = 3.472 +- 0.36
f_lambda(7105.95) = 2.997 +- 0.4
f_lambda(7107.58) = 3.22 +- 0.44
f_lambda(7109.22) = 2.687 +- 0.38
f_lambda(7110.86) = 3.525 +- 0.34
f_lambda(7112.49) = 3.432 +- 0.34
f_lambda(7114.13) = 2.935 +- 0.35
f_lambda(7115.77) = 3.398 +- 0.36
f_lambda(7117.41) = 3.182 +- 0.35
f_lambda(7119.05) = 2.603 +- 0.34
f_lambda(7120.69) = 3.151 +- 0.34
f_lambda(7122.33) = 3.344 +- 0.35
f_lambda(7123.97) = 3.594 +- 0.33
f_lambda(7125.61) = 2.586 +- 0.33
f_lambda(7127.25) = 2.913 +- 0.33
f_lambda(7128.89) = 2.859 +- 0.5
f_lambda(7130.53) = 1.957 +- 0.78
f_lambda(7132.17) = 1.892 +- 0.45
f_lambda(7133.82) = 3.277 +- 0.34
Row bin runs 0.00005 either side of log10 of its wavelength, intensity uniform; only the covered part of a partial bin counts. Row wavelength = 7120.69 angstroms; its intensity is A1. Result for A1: 3.151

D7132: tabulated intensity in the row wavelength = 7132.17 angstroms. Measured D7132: 1.892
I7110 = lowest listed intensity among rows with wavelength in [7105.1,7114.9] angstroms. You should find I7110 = 2.687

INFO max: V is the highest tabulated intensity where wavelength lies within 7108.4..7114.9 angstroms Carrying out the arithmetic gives 3.525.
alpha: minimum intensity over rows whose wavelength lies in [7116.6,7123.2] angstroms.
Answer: 2.603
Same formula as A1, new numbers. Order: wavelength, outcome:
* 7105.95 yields 2.997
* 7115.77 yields 3.398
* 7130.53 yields 1.957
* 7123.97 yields 3.594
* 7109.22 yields 2.687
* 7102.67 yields 4.392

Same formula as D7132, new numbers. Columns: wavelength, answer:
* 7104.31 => 3.472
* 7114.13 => 2.935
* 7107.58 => 3.22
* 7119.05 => 2.603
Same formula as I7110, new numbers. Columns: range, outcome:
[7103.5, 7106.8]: 2.997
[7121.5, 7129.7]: 2.586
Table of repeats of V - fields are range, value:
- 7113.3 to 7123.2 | 3.398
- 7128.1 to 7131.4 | 2.859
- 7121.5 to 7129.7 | 3.594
